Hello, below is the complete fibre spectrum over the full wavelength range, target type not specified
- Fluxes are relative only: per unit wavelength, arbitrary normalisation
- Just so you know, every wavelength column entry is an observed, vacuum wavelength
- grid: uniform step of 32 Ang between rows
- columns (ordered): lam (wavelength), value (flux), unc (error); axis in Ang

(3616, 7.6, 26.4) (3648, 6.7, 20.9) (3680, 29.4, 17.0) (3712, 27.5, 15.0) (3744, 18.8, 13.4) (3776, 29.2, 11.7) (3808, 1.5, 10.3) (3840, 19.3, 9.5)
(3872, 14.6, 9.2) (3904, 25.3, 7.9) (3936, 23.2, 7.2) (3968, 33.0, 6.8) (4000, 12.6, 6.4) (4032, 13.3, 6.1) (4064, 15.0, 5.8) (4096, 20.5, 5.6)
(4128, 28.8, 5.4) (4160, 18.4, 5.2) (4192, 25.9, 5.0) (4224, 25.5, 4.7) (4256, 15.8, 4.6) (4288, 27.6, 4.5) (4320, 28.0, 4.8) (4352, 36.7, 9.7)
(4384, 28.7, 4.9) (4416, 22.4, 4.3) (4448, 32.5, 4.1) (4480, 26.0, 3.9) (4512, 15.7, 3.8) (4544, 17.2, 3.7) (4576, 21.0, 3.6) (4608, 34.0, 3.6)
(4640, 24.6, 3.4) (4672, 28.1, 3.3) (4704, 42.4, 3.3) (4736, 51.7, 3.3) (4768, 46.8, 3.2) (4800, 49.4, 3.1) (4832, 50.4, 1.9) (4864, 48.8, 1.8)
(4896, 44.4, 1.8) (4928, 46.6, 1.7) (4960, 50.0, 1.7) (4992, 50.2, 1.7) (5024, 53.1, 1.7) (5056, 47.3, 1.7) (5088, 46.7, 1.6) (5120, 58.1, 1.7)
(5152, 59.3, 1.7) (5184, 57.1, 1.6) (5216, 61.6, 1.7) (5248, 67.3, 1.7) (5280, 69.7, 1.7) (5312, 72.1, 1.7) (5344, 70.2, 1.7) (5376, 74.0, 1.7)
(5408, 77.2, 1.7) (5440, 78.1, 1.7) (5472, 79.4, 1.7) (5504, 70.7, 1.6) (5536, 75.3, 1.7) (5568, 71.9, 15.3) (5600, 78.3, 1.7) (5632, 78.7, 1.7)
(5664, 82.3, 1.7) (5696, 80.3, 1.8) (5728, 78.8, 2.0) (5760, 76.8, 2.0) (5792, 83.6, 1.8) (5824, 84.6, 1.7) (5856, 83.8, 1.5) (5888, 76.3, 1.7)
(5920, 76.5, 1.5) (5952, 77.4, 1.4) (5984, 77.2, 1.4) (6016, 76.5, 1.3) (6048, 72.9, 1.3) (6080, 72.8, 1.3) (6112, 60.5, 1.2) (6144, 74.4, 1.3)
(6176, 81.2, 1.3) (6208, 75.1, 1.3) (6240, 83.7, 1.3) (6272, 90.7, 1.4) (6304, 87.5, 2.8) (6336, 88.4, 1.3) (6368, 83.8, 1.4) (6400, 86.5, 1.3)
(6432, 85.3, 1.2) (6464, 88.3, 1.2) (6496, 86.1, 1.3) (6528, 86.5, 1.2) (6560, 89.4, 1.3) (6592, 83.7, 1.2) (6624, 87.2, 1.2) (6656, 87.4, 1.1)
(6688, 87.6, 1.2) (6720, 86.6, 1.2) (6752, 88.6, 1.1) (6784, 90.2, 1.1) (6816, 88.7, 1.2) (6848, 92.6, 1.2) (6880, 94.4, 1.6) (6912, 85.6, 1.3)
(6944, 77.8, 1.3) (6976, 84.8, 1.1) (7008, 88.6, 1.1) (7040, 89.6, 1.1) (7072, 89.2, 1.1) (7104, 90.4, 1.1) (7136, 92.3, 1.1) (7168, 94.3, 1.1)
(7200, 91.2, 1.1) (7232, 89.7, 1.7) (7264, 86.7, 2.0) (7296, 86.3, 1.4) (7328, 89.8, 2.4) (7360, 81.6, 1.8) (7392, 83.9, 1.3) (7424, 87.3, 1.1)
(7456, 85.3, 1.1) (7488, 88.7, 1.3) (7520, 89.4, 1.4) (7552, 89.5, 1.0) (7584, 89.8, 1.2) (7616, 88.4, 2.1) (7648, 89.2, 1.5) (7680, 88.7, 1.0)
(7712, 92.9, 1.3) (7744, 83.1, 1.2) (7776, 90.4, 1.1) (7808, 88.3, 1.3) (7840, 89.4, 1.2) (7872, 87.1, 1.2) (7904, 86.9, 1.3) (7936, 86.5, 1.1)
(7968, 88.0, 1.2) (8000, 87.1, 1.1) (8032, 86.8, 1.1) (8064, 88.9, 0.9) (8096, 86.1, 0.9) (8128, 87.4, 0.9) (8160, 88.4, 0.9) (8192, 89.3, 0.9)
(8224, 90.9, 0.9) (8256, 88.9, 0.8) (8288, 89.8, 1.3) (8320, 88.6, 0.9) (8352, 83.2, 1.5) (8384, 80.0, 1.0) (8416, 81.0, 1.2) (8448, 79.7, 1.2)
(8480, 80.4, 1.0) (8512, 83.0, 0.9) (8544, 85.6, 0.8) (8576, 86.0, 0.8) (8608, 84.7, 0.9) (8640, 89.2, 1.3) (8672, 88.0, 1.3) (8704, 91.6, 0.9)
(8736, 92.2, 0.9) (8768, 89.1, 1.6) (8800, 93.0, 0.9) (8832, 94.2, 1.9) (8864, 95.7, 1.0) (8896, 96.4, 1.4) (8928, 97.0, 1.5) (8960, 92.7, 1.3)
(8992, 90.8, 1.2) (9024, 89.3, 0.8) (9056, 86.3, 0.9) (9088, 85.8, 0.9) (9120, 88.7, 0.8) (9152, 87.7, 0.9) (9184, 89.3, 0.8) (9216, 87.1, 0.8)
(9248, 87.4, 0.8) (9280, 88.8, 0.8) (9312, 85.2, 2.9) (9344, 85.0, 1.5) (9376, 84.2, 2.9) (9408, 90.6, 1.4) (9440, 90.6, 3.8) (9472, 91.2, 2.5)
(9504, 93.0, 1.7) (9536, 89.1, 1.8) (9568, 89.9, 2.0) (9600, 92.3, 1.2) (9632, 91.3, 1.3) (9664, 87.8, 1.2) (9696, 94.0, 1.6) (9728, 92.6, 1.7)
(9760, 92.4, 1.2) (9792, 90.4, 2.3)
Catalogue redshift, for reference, 0.180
